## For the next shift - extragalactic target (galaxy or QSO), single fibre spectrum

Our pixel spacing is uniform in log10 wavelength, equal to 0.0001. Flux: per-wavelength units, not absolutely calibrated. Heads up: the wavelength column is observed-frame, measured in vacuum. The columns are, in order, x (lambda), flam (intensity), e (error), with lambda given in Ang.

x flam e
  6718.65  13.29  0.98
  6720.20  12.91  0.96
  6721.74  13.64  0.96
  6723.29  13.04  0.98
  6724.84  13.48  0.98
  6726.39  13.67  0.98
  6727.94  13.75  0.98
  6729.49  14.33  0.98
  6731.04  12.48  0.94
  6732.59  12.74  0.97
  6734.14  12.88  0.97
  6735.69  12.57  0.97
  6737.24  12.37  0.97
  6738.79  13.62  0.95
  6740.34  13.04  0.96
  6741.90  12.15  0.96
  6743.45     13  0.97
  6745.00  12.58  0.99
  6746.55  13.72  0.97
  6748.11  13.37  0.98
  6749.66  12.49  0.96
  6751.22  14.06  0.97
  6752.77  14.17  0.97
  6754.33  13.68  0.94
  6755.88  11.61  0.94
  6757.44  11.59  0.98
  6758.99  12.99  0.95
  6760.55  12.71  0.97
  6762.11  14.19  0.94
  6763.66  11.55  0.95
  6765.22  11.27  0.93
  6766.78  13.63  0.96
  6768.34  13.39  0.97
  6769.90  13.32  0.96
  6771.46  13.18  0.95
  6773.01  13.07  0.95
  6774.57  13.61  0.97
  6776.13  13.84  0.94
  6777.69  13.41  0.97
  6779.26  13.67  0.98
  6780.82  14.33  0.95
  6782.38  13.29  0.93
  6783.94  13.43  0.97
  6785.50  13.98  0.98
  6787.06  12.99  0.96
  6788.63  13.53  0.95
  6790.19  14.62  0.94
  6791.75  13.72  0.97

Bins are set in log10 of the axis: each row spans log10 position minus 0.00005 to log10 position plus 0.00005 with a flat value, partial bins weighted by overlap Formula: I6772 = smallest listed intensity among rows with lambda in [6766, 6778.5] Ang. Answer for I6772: 13.07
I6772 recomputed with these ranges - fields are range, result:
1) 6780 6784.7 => 13.29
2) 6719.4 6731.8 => 12.48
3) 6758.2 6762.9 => 12.71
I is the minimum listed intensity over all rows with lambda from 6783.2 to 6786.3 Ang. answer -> 13.43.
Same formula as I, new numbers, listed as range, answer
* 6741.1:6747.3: 12.15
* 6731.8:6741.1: 12.37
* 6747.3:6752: 12.49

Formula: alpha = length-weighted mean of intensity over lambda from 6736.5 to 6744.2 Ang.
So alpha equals 12.8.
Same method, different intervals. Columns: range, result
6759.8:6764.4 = 12.8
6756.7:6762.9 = 12.9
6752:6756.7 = 13.1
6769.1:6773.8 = 13.2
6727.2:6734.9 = 13.2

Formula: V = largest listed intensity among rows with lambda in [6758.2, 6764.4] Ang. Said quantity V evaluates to 14.19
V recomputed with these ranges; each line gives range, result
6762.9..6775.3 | 13.63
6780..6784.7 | 14.33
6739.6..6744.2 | 13.04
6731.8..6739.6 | 13.62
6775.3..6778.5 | 13.84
